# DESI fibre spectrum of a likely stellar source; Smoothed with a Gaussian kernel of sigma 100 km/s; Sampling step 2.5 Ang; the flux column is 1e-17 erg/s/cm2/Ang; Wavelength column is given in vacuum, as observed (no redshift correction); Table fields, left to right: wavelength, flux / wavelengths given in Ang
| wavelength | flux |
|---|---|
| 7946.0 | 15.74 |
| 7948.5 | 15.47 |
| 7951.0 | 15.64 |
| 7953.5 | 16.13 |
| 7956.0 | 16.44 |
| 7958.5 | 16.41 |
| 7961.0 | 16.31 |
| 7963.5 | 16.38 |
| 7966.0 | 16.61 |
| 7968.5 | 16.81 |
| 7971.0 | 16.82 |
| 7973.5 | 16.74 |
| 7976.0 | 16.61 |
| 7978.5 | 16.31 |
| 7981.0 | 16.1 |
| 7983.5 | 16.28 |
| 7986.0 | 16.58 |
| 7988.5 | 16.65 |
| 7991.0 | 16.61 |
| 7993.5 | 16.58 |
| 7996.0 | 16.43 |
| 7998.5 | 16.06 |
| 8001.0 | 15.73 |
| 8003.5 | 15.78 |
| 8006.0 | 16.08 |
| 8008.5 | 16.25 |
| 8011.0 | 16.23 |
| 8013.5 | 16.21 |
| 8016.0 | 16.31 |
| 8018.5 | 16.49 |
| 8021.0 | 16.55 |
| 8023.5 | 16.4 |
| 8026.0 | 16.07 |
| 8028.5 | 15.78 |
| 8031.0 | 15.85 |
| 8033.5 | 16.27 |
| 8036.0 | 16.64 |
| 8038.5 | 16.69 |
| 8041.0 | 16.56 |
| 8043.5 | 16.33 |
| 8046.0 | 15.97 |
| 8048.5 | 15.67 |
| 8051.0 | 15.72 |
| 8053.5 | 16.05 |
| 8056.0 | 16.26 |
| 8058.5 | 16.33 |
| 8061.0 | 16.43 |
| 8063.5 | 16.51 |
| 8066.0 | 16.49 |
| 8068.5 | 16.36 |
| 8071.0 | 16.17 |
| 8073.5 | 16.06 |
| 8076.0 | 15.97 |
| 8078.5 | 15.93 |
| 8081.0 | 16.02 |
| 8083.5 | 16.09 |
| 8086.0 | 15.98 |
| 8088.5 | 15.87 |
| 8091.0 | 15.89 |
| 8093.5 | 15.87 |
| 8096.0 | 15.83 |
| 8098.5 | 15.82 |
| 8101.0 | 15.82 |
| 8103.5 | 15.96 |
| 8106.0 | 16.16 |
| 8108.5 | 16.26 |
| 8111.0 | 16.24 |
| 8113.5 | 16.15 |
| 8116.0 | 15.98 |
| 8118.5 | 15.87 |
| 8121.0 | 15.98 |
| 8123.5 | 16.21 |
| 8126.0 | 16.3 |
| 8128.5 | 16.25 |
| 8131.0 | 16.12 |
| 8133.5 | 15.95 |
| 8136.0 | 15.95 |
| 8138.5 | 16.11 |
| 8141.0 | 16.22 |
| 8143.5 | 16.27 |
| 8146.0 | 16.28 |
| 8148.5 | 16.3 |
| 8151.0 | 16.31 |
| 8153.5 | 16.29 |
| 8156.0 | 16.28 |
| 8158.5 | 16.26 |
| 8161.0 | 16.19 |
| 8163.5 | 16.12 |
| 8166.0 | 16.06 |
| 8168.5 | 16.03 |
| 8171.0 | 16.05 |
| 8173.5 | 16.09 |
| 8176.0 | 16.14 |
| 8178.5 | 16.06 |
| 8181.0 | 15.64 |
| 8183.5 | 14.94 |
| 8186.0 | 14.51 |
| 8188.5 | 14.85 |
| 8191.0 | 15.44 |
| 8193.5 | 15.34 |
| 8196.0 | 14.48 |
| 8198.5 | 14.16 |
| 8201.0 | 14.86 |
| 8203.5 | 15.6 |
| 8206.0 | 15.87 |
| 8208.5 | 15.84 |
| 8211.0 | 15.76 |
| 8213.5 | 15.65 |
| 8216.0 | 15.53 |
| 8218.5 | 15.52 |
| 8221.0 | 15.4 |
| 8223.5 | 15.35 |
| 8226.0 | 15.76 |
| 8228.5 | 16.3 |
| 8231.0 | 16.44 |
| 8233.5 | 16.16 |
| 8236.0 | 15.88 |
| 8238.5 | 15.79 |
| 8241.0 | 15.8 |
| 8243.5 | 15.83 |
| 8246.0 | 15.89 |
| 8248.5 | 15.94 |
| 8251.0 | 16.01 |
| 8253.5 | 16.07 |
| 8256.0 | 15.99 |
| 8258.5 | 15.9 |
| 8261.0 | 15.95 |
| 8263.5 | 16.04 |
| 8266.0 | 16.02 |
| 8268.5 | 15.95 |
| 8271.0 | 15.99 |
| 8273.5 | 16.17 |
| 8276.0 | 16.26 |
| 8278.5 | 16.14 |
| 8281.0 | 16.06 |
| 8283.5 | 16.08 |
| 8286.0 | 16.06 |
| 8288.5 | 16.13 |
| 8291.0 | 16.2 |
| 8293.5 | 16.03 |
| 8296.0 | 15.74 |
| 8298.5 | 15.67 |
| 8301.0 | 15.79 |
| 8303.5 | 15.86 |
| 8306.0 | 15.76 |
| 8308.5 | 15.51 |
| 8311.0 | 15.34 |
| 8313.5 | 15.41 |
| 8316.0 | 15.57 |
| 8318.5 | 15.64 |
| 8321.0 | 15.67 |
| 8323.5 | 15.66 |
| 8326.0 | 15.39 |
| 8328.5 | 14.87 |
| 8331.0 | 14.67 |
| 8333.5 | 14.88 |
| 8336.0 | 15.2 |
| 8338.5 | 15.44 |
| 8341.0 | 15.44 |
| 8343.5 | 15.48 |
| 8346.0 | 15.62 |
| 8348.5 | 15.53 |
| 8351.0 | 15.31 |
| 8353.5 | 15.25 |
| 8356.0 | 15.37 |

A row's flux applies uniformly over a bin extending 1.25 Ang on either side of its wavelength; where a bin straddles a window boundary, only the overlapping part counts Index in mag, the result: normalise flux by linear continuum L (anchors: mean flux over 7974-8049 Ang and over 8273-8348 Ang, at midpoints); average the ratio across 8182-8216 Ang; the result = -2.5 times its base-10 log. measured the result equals 0.048 mag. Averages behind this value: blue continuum 16.3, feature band 15.2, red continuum 15.7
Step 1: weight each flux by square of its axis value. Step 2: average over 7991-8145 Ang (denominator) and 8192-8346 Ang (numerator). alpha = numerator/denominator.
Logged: 1.02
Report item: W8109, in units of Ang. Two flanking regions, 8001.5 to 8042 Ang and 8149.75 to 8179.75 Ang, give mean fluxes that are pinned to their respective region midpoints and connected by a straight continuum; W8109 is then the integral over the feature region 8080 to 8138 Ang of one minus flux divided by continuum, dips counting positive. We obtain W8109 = 0.6 Ang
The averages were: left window 16.2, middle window 16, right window 16.2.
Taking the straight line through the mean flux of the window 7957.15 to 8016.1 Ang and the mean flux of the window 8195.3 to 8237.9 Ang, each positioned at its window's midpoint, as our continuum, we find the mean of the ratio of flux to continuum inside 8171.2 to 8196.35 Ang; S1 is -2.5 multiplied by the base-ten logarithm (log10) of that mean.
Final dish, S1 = 0.02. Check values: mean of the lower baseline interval 16.4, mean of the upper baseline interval 15.6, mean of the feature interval 15.4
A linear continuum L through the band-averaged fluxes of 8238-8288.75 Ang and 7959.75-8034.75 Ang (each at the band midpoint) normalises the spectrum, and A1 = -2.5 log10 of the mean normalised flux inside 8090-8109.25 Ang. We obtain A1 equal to 0.02 mag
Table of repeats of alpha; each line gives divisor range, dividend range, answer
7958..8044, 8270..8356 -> 1.03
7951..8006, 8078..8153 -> 1.02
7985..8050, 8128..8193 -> 1.02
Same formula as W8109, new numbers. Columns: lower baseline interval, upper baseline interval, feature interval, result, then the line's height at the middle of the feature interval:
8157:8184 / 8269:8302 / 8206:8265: 0.6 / 16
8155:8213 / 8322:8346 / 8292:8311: -0.5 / 15.3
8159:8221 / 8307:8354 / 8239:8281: -1.5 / 15.5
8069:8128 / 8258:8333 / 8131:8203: 0.8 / 15.9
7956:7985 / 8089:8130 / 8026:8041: 0.0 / 16.3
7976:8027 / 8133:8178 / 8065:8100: 0.4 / 16.2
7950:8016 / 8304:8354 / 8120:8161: -0.7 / 15.9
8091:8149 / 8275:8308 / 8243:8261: 0.0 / 16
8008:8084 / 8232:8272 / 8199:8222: 0.7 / 16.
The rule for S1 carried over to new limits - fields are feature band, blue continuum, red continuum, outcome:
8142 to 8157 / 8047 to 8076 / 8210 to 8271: -0.02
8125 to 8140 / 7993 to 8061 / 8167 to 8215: -0.03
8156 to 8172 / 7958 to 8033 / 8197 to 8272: -0.01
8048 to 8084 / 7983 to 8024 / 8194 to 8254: 0.00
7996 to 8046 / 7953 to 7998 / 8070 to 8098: 0.00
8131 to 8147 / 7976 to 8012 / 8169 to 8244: -0.02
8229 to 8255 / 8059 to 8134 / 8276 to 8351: -0.01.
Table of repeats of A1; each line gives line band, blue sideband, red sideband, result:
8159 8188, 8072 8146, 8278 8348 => 0.01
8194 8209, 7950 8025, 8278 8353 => 0.05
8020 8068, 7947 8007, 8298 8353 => -0.01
